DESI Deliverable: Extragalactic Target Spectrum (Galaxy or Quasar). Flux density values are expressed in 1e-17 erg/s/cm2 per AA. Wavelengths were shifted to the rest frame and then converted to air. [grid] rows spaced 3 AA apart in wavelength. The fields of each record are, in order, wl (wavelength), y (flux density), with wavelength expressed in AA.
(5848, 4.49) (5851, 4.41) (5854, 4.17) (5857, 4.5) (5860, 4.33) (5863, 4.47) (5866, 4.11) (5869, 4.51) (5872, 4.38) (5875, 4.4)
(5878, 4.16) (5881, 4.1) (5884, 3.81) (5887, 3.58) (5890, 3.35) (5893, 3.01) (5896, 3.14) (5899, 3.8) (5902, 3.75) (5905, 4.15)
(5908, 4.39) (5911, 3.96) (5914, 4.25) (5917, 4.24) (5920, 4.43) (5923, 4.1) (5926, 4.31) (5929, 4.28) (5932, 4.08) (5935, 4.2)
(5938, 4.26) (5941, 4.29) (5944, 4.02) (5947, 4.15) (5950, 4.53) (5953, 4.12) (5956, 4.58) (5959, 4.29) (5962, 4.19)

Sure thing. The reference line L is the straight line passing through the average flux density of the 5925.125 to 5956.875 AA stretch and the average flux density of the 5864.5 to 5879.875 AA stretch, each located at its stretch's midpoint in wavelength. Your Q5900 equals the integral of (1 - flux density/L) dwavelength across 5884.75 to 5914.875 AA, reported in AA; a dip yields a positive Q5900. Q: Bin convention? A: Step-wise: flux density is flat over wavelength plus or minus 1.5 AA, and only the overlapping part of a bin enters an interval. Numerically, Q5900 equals 3.9 AA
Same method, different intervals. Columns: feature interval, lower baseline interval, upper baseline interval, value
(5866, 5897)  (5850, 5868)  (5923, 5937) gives 3.1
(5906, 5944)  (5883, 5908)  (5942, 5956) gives -2.5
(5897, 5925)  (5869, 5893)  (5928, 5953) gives -0.1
